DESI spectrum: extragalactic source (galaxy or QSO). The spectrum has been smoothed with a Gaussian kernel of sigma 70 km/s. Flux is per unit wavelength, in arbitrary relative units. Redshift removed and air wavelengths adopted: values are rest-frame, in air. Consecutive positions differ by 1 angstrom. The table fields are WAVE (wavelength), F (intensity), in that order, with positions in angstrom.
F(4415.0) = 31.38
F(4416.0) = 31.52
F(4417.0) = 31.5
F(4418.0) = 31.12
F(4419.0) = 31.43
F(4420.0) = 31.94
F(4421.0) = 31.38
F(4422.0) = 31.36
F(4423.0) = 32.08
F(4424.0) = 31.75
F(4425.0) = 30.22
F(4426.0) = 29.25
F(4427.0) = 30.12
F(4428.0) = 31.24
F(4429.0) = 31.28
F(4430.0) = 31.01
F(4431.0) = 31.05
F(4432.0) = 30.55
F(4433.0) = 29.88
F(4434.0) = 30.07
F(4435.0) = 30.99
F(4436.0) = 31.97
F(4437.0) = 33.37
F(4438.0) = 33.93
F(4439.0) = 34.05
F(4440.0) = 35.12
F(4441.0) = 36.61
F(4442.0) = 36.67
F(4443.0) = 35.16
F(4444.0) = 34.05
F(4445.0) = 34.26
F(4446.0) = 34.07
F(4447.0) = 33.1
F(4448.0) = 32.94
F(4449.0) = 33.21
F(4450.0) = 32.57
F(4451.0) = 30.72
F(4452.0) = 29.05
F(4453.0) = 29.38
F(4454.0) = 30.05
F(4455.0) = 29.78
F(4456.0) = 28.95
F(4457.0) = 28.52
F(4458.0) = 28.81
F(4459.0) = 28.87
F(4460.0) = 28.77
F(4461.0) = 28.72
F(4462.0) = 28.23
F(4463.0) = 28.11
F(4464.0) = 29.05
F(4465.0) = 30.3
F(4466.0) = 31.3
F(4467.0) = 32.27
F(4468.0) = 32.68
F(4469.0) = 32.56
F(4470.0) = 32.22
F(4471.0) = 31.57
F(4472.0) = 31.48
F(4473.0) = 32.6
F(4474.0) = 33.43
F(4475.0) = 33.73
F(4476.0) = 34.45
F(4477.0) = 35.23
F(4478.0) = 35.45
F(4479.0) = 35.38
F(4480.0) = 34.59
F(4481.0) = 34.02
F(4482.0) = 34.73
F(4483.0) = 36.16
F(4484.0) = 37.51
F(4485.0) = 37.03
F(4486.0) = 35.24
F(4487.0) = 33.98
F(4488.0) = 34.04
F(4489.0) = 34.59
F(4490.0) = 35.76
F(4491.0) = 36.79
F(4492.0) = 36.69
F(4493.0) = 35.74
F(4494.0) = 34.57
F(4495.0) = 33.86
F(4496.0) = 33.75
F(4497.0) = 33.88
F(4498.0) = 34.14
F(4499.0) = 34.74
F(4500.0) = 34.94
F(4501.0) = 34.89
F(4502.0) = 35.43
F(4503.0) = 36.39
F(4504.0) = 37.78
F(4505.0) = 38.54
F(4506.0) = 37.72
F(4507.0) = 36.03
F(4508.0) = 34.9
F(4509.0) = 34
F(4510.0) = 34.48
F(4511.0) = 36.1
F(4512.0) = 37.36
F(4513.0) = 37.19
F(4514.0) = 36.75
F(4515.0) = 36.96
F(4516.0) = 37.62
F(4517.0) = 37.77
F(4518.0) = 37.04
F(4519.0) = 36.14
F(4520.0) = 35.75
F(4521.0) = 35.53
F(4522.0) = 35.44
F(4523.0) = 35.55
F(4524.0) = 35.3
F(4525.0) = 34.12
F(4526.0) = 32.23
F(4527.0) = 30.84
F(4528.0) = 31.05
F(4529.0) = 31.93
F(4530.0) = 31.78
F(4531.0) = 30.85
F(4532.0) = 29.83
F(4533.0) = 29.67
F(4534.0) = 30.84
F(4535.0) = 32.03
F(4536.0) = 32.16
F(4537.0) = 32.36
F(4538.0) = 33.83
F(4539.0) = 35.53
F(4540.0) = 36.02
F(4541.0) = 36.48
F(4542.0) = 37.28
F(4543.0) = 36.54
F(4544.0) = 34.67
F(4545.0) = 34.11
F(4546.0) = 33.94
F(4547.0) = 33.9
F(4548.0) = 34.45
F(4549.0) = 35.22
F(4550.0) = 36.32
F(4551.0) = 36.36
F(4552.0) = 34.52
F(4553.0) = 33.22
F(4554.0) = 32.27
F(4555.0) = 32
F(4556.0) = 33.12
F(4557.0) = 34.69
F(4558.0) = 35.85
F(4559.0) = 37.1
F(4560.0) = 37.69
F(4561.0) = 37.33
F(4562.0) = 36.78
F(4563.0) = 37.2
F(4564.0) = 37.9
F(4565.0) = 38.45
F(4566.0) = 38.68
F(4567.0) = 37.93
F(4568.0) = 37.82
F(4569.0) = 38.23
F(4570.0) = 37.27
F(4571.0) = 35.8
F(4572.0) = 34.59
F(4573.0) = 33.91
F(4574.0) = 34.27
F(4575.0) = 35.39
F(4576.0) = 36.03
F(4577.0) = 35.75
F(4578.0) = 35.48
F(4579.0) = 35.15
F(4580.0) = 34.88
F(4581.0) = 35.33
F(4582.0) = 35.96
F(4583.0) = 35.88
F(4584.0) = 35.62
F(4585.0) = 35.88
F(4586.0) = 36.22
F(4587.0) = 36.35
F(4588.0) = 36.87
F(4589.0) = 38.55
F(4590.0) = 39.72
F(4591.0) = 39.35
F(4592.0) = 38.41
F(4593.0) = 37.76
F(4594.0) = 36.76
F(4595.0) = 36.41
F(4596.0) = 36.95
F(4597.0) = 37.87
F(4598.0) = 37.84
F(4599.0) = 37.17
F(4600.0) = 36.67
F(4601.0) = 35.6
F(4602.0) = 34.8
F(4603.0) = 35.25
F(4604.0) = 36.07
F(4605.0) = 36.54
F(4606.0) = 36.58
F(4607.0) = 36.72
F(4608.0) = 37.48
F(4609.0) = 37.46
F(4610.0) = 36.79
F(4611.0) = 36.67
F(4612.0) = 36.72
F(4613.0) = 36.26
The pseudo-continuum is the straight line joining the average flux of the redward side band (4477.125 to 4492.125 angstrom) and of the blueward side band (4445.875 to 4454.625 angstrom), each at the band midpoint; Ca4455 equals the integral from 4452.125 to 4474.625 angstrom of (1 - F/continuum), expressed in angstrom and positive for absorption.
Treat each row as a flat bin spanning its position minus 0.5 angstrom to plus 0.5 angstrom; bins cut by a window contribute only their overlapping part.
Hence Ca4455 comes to 1.84 angstrom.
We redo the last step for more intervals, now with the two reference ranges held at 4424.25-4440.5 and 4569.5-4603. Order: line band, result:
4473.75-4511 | -2.10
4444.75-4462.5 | 0.92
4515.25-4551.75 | 0.52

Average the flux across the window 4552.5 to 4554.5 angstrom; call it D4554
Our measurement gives 32.7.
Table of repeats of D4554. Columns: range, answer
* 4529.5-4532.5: 30.8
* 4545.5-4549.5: 34.4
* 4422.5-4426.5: 30.8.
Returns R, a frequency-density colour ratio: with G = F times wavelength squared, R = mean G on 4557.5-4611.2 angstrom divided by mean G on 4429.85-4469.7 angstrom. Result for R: 1.2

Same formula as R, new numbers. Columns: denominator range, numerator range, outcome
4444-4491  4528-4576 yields 1.11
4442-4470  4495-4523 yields 1.18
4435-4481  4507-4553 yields 1.11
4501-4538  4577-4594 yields 1.09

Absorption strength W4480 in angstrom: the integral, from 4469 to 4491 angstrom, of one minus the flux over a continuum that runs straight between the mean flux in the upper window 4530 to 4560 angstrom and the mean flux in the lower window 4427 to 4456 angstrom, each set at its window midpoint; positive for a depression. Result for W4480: -1.0 angstrom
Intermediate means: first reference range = 32.3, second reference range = 34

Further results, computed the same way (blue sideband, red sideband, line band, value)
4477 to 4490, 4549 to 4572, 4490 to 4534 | 0.8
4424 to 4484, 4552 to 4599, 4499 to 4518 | -1.3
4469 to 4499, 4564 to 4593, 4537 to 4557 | 0.7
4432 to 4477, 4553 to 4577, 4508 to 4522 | -0.9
